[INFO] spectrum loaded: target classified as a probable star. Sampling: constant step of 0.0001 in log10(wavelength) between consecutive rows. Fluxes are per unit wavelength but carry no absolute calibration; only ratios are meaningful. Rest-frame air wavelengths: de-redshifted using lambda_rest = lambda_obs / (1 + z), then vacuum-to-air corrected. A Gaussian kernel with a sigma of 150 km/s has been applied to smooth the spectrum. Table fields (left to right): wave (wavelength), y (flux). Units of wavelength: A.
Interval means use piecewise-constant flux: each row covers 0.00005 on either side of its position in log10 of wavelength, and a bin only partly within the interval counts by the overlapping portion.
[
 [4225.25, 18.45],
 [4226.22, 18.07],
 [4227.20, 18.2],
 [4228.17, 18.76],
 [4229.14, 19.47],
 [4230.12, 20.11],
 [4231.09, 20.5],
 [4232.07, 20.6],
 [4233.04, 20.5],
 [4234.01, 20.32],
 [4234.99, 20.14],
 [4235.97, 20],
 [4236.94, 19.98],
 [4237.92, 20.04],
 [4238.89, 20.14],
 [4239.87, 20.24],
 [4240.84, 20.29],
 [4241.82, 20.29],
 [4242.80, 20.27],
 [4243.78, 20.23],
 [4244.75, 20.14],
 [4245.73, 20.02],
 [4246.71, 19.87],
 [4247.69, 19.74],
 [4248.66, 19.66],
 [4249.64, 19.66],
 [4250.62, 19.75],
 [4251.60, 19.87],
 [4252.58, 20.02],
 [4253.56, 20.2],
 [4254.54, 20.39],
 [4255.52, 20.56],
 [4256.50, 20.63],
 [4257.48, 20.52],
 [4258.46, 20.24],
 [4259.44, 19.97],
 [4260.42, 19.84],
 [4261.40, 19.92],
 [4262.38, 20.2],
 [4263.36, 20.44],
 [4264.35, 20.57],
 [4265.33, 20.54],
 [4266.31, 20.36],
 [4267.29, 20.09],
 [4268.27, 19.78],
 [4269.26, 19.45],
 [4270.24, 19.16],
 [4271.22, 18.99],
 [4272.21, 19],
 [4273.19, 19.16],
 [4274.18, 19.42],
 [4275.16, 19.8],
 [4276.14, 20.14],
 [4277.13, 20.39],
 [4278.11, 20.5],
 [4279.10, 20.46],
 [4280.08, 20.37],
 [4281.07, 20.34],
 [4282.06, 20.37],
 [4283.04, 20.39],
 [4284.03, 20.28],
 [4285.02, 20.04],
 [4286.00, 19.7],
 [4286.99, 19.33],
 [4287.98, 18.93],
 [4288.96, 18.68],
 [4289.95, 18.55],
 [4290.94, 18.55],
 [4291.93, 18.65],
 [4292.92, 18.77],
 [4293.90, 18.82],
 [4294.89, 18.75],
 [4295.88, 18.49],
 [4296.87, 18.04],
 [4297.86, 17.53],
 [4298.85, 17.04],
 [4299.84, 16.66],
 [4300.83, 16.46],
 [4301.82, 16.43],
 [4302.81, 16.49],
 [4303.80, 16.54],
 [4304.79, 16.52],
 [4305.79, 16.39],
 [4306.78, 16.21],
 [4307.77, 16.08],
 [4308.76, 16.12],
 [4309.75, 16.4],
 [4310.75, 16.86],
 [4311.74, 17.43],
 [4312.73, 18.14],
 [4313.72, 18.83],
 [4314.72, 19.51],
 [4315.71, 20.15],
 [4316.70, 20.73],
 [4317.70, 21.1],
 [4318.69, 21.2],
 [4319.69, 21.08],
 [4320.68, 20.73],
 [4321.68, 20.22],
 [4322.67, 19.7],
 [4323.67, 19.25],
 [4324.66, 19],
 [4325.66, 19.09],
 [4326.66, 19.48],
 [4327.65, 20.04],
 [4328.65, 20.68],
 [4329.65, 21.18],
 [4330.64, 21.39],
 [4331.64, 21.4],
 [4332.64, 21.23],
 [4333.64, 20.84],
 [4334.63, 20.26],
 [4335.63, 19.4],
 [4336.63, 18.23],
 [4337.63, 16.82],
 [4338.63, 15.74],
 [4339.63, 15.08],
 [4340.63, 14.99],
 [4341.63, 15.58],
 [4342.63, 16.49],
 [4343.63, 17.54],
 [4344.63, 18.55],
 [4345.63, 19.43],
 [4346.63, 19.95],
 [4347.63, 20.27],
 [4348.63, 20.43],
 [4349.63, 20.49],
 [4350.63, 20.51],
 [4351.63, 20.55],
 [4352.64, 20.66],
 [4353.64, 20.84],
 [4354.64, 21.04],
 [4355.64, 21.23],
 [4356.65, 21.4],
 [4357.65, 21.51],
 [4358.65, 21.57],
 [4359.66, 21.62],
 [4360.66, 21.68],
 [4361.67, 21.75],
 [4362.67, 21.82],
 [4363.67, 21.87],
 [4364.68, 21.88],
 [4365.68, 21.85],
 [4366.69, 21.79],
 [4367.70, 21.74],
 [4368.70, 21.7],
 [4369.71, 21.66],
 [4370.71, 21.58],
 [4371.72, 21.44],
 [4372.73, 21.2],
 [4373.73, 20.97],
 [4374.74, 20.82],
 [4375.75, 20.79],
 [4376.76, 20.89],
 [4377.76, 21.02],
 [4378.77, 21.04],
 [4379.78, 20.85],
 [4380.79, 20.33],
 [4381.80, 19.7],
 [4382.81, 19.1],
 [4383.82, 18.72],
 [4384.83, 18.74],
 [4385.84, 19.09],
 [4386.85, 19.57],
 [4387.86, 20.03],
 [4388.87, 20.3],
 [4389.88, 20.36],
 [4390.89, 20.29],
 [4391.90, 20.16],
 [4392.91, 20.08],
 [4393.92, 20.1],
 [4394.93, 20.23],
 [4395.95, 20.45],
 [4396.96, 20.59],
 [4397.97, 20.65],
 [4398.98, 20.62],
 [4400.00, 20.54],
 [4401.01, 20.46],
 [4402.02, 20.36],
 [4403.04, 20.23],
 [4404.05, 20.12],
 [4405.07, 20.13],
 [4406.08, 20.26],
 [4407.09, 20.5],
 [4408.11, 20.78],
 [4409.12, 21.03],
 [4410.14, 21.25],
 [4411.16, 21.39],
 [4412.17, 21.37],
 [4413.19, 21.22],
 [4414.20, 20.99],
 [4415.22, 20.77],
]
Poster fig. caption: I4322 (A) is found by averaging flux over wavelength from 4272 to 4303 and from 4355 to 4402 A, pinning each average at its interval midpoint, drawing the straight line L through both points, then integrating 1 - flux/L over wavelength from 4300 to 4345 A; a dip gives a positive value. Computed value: 2.8 A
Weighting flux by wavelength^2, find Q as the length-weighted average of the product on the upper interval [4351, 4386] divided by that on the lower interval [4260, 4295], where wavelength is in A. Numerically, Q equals 1.1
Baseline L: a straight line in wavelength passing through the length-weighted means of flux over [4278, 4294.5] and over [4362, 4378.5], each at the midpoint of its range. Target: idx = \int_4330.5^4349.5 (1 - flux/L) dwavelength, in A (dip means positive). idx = 2.0 A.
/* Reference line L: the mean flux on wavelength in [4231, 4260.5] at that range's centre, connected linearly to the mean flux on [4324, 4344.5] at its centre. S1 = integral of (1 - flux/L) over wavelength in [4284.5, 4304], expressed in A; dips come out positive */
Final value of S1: 1.23 A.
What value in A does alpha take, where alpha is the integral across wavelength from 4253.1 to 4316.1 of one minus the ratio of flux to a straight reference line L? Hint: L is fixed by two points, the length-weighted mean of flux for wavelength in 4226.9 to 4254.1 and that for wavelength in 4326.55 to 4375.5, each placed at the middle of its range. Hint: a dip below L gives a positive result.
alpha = 3.51 A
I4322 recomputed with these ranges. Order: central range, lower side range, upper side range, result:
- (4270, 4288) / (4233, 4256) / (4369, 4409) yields 0.3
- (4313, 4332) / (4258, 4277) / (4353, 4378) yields 0.5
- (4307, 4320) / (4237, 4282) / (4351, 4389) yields 1.1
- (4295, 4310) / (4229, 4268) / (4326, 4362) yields 2.3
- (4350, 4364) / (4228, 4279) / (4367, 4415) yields -0.6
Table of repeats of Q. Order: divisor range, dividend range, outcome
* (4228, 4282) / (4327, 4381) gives 1.06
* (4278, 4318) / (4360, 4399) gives 1.17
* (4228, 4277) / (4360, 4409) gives 1.10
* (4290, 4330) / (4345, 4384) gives 1.16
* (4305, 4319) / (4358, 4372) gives 1.23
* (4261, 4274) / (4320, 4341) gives 1.00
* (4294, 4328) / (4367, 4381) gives 1.19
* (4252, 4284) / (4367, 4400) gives 1.08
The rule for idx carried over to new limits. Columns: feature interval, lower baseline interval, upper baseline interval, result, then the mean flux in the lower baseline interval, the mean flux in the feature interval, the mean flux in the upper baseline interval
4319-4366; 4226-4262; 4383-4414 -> 0.7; 20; 19.9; 20.3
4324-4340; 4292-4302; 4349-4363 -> 0.3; 17.8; 19.4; 21.2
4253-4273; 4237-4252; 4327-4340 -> -0.1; 20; 20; 19.5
